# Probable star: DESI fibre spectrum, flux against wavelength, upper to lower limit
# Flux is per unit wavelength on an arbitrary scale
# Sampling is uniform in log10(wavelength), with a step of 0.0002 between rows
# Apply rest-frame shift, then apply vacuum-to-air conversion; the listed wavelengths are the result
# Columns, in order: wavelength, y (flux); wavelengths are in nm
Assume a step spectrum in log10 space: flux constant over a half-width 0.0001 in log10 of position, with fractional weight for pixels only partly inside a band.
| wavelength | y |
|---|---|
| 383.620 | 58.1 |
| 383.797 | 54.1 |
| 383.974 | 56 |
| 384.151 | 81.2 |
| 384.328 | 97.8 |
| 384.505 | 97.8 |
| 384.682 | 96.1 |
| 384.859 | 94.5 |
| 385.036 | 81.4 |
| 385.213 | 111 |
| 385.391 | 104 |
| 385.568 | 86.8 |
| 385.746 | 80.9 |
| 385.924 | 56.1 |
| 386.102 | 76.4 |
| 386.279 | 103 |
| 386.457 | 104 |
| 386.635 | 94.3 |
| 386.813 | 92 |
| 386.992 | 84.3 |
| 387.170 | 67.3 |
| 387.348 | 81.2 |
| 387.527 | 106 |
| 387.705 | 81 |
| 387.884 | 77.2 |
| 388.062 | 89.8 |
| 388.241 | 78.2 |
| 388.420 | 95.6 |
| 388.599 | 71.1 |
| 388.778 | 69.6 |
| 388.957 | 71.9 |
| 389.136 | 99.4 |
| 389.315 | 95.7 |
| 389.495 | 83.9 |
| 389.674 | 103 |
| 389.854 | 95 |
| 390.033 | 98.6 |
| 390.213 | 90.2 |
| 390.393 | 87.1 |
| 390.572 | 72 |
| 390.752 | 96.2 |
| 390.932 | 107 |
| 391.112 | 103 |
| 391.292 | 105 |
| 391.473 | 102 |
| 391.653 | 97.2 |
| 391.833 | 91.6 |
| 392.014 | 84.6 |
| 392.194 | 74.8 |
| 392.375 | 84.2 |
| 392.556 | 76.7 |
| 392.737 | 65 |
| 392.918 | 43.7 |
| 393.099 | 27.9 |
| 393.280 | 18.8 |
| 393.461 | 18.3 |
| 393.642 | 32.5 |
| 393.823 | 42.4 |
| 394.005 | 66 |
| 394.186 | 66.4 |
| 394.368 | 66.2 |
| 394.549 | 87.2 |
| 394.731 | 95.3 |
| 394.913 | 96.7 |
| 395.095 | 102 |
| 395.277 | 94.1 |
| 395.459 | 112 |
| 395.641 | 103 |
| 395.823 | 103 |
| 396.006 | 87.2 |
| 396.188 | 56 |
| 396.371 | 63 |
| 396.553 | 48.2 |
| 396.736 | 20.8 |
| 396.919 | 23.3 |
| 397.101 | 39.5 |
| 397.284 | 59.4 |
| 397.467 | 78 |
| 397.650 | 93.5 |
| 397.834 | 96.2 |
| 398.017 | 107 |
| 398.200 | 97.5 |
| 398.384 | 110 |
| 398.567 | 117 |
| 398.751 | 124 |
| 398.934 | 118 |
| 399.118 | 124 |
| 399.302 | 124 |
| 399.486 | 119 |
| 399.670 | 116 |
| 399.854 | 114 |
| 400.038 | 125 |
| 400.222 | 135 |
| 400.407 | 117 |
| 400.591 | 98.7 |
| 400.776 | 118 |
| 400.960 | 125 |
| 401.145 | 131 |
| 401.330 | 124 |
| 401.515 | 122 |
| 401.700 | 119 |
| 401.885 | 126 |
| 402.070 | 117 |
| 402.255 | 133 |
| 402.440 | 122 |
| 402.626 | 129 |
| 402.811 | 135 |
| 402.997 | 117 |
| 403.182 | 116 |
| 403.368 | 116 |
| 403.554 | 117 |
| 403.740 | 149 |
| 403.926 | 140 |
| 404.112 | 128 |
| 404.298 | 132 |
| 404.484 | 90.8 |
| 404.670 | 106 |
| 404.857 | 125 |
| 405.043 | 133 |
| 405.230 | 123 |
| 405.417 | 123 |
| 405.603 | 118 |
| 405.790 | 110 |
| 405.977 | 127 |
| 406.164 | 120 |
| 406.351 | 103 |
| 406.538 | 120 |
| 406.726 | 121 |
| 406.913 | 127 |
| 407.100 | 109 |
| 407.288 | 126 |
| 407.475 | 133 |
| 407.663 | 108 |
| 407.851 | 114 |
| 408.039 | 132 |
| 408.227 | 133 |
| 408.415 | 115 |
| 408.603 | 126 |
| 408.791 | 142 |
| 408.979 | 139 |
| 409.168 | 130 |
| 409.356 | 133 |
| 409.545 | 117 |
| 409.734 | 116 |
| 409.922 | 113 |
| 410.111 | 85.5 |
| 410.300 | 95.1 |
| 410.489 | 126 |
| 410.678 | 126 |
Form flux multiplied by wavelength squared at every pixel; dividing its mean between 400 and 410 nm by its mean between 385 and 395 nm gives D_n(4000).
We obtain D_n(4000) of 1.64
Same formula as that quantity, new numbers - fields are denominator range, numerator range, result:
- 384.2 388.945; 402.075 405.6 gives 1.55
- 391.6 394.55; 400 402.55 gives 2.12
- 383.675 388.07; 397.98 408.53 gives 1.54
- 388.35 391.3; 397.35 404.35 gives 1.39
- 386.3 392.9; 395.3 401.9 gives 1.19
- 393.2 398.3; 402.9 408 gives 1.79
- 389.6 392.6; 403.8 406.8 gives 1.40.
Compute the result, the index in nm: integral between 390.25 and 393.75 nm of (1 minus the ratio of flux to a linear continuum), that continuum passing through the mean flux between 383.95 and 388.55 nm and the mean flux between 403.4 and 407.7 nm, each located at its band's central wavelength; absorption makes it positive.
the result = 0.87 nm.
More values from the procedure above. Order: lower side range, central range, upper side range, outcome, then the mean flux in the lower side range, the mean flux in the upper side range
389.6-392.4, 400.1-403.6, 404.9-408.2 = -0.30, 93.4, 121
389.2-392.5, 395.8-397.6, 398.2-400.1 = 0.87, 92.7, 118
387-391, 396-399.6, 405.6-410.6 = 0.61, 87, 120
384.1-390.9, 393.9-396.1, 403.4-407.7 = 0.27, 88.4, 121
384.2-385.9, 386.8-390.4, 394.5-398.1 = 0.06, 92.7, 78.1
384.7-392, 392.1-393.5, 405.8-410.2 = 0.64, 89.6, 121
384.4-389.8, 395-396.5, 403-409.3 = 0.21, 87.9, 123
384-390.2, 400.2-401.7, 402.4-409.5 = -0.09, 88.1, 123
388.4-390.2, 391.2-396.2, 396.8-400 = 0.94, 88.2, 97.5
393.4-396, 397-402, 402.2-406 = -0.41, 78.5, 123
